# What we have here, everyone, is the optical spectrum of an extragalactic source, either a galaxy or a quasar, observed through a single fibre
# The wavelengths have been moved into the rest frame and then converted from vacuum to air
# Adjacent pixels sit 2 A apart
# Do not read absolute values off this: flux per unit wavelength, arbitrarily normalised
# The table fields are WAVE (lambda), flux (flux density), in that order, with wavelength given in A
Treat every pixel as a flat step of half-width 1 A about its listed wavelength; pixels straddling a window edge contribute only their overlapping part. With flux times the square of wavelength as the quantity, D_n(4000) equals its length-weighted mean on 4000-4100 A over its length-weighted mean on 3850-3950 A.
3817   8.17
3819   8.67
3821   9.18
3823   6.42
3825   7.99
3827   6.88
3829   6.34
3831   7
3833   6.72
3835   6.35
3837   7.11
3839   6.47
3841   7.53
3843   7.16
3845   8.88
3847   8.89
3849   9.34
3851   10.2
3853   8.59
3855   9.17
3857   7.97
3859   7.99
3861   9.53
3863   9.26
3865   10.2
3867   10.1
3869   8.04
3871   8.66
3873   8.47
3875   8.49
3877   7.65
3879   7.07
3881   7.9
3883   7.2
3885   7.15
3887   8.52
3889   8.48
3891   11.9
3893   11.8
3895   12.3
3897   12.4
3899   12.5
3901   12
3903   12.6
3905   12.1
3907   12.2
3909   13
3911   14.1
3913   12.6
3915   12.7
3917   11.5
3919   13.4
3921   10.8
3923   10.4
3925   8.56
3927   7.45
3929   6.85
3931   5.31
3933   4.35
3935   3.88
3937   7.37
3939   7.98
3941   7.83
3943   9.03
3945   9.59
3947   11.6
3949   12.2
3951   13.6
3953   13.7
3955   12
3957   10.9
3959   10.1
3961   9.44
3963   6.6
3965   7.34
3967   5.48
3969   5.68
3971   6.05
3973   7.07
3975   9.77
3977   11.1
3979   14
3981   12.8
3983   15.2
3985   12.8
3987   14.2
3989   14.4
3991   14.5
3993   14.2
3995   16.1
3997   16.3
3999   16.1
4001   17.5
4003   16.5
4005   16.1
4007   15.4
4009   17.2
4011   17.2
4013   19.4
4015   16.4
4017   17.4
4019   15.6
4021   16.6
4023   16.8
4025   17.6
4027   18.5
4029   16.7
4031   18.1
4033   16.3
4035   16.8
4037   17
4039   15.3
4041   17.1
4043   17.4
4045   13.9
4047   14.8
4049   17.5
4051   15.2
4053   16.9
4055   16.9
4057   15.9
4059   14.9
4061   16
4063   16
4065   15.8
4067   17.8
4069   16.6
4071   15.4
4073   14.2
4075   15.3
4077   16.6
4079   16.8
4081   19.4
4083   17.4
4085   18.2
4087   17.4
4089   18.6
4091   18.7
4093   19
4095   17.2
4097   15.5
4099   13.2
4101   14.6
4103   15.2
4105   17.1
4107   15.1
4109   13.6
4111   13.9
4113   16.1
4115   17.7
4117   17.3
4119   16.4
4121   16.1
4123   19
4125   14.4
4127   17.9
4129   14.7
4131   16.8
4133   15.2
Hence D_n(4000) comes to 1.9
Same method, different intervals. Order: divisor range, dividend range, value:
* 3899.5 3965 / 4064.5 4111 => 1.75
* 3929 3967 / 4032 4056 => 1.92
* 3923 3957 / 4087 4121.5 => 1.97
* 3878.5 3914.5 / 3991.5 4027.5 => 1.61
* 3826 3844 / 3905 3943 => 1.45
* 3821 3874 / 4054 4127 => 2.27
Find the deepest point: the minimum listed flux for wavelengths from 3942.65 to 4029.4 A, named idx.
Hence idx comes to 5.48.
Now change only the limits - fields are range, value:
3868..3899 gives 7.07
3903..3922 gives 10.8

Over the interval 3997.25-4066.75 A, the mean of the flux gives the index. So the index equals 16.6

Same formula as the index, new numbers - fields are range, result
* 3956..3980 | 8.63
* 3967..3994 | 11.4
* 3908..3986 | 9.85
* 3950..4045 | 14.1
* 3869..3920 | 10.6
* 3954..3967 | 9.1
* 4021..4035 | 17.2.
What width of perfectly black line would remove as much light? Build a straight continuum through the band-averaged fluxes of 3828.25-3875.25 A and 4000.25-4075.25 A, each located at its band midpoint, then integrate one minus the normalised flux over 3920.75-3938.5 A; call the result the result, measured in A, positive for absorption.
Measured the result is 7.0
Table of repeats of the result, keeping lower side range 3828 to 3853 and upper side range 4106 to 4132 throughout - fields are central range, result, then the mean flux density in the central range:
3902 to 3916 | -4.3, 12.8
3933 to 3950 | 3.7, 8.43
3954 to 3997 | 2.8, 11.1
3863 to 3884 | 0.6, 8.42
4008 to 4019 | -3.8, 17.3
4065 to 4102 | -4.3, 16.7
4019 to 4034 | -4.3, 17.1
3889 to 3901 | -3.2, 11.9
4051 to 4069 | -2.4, 16.2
